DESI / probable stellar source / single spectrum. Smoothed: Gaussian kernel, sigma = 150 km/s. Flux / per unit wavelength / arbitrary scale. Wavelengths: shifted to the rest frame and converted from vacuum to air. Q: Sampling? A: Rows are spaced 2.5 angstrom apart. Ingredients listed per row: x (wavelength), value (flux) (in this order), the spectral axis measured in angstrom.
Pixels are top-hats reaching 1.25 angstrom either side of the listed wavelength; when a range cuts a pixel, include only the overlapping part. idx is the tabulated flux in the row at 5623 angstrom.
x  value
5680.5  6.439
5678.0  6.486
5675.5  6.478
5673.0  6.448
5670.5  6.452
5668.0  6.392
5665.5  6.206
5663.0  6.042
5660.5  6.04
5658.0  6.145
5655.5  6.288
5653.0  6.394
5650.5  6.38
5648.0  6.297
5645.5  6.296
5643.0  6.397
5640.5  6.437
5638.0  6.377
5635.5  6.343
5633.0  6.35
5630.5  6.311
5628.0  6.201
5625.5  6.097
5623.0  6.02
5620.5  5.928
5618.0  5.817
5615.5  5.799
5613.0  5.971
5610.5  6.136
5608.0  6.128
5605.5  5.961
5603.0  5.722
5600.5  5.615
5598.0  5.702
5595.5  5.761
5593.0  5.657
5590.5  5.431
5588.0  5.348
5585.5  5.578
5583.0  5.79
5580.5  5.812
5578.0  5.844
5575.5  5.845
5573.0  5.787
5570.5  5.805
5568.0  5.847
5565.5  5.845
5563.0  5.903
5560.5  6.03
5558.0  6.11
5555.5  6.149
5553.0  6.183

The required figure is 6.02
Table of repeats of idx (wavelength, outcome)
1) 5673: 6.448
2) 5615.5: 5.799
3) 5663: 6.042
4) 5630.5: 6.311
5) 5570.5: 5.805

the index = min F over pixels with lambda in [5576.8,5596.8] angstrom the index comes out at 5.348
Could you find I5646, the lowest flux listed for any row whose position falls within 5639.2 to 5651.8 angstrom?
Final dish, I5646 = 6.296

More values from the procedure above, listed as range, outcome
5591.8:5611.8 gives 5.615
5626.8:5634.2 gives 6.201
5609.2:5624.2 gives 5.799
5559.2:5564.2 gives 5.903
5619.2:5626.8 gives 5.928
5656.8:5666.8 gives 6.04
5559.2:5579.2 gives 5.787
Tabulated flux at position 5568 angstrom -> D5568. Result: 5.847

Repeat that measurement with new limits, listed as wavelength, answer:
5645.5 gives 6.296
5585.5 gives 5.578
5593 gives 5.657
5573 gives 5.787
